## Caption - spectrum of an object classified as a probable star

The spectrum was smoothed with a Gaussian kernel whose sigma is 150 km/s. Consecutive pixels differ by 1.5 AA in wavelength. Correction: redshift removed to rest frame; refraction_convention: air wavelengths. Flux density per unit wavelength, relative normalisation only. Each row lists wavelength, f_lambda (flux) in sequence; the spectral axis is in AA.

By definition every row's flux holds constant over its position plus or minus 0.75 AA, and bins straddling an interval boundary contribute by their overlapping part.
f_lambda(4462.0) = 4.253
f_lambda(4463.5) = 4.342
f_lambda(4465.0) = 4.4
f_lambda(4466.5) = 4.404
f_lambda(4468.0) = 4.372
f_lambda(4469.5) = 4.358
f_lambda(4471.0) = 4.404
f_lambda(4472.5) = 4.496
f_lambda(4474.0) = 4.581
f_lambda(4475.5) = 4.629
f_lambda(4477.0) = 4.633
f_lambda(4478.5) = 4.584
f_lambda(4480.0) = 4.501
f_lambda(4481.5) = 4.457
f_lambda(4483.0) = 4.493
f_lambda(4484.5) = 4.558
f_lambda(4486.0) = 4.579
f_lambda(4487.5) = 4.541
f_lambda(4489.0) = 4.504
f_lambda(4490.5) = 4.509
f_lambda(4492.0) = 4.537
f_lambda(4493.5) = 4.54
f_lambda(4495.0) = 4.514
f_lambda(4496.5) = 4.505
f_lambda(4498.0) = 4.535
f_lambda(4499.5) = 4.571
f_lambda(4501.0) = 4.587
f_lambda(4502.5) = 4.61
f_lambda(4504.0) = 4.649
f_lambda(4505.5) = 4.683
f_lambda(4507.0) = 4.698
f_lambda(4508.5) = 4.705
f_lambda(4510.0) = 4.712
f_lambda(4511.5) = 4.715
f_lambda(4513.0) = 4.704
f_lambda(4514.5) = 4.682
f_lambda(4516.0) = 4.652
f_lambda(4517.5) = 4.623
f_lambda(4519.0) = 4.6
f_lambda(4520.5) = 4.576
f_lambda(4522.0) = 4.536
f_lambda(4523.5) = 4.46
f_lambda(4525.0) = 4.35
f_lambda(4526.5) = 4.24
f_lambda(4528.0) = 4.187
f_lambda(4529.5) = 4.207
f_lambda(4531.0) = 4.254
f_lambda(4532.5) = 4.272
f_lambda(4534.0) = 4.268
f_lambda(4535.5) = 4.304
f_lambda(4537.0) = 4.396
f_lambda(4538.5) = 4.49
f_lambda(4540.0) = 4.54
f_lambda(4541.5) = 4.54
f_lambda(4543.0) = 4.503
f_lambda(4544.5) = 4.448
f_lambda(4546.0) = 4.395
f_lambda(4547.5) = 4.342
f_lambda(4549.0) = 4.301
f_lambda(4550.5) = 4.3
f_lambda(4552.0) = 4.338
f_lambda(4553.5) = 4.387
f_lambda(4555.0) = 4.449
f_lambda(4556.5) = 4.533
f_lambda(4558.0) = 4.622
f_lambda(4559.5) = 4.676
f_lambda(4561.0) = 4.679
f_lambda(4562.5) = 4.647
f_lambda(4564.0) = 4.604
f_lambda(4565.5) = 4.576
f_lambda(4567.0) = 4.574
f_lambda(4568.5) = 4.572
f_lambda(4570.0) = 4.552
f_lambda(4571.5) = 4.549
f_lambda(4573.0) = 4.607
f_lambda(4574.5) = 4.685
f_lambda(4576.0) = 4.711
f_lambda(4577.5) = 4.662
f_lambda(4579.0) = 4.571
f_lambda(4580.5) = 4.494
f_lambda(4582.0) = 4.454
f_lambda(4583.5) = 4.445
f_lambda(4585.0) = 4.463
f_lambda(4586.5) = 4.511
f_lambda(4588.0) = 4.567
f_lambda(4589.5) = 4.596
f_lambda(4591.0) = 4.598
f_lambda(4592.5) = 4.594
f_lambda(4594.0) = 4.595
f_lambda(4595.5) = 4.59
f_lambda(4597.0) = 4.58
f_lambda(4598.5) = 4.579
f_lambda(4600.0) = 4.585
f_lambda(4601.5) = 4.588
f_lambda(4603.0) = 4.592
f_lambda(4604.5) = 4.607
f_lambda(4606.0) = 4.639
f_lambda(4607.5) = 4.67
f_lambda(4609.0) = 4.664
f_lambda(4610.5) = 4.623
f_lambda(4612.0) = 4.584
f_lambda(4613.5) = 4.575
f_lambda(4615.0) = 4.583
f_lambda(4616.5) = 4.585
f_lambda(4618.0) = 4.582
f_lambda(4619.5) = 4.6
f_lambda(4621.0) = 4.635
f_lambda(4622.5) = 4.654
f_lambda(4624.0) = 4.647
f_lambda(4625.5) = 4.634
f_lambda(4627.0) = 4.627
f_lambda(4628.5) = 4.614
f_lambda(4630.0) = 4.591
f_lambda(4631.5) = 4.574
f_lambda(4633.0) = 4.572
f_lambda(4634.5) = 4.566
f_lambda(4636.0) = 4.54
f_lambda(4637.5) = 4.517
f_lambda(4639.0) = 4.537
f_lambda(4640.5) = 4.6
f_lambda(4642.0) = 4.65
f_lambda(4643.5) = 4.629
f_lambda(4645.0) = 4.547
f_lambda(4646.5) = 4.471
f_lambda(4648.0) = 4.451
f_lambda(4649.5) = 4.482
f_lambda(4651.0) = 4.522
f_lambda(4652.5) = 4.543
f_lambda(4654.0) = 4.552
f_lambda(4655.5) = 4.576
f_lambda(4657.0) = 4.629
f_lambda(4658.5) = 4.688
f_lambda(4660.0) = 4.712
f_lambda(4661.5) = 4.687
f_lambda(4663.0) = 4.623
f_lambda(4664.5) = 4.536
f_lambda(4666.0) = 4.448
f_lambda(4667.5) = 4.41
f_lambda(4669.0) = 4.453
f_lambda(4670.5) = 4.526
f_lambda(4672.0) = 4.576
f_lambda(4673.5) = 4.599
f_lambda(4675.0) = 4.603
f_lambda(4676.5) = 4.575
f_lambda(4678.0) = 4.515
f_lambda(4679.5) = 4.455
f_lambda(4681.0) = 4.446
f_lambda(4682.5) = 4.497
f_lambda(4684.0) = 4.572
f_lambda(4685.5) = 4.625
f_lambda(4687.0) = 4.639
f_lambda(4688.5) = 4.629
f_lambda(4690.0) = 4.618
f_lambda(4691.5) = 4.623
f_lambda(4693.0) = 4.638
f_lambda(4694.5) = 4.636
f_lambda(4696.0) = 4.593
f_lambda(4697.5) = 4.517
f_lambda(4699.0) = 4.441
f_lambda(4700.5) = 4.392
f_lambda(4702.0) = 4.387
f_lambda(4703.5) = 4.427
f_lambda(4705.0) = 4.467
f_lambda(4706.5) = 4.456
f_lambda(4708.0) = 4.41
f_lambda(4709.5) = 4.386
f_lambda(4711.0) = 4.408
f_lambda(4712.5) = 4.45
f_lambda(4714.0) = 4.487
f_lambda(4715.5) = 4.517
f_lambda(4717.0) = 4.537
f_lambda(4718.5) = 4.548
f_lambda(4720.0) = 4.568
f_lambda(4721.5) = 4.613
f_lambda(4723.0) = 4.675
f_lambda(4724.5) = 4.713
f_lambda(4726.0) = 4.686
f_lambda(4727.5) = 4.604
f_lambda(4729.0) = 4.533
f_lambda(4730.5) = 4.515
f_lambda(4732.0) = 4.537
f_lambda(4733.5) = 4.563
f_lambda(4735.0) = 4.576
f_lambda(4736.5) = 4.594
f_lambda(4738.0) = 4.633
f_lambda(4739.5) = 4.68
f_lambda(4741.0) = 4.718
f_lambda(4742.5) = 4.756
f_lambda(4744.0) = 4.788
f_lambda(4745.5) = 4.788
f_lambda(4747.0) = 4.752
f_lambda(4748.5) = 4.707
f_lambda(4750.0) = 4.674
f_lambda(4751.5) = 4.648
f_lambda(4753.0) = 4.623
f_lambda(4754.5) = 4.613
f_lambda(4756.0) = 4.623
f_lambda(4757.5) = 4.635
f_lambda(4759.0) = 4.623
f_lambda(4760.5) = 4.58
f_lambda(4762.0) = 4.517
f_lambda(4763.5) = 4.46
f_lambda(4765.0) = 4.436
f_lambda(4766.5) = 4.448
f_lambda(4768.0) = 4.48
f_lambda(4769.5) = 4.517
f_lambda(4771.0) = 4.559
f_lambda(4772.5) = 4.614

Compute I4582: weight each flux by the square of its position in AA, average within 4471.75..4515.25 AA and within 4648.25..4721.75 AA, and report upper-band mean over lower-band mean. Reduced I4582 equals 1.1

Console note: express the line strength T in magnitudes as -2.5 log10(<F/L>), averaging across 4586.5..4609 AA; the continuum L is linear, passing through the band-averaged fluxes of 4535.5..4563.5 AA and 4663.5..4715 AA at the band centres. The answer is -0.026 mag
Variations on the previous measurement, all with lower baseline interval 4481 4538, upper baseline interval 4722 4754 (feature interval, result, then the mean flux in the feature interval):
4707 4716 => 0.05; 4.44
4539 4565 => 0.01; 4.49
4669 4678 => 0.01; 4.56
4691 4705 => 0.03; 4.51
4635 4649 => 0.01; 4.55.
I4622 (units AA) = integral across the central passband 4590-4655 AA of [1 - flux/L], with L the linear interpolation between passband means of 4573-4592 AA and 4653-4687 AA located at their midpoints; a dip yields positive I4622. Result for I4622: -0.3 AA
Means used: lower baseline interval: 4.57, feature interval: 4.59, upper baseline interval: 4.56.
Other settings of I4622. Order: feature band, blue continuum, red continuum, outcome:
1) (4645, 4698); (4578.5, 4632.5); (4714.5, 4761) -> 0.5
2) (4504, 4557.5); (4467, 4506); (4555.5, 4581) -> 1.2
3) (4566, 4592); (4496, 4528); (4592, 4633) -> 0.2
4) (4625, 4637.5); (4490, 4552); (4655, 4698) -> -0.1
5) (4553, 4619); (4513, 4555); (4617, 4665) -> -1.2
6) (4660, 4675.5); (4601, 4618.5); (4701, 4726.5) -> 0.0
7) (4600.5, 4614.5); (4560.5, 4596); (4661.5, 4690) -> -0.1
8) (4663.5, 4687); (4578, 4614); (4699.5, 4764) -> 0.3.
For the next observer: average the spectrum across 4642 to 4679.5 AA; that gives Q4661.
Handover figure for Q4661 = 4.56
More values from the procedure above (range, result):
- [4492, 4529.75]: 4.56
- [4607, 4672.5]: 4.58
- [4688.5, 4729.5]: 4.53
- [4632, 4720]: 4.54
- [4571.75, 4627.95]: 4.59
